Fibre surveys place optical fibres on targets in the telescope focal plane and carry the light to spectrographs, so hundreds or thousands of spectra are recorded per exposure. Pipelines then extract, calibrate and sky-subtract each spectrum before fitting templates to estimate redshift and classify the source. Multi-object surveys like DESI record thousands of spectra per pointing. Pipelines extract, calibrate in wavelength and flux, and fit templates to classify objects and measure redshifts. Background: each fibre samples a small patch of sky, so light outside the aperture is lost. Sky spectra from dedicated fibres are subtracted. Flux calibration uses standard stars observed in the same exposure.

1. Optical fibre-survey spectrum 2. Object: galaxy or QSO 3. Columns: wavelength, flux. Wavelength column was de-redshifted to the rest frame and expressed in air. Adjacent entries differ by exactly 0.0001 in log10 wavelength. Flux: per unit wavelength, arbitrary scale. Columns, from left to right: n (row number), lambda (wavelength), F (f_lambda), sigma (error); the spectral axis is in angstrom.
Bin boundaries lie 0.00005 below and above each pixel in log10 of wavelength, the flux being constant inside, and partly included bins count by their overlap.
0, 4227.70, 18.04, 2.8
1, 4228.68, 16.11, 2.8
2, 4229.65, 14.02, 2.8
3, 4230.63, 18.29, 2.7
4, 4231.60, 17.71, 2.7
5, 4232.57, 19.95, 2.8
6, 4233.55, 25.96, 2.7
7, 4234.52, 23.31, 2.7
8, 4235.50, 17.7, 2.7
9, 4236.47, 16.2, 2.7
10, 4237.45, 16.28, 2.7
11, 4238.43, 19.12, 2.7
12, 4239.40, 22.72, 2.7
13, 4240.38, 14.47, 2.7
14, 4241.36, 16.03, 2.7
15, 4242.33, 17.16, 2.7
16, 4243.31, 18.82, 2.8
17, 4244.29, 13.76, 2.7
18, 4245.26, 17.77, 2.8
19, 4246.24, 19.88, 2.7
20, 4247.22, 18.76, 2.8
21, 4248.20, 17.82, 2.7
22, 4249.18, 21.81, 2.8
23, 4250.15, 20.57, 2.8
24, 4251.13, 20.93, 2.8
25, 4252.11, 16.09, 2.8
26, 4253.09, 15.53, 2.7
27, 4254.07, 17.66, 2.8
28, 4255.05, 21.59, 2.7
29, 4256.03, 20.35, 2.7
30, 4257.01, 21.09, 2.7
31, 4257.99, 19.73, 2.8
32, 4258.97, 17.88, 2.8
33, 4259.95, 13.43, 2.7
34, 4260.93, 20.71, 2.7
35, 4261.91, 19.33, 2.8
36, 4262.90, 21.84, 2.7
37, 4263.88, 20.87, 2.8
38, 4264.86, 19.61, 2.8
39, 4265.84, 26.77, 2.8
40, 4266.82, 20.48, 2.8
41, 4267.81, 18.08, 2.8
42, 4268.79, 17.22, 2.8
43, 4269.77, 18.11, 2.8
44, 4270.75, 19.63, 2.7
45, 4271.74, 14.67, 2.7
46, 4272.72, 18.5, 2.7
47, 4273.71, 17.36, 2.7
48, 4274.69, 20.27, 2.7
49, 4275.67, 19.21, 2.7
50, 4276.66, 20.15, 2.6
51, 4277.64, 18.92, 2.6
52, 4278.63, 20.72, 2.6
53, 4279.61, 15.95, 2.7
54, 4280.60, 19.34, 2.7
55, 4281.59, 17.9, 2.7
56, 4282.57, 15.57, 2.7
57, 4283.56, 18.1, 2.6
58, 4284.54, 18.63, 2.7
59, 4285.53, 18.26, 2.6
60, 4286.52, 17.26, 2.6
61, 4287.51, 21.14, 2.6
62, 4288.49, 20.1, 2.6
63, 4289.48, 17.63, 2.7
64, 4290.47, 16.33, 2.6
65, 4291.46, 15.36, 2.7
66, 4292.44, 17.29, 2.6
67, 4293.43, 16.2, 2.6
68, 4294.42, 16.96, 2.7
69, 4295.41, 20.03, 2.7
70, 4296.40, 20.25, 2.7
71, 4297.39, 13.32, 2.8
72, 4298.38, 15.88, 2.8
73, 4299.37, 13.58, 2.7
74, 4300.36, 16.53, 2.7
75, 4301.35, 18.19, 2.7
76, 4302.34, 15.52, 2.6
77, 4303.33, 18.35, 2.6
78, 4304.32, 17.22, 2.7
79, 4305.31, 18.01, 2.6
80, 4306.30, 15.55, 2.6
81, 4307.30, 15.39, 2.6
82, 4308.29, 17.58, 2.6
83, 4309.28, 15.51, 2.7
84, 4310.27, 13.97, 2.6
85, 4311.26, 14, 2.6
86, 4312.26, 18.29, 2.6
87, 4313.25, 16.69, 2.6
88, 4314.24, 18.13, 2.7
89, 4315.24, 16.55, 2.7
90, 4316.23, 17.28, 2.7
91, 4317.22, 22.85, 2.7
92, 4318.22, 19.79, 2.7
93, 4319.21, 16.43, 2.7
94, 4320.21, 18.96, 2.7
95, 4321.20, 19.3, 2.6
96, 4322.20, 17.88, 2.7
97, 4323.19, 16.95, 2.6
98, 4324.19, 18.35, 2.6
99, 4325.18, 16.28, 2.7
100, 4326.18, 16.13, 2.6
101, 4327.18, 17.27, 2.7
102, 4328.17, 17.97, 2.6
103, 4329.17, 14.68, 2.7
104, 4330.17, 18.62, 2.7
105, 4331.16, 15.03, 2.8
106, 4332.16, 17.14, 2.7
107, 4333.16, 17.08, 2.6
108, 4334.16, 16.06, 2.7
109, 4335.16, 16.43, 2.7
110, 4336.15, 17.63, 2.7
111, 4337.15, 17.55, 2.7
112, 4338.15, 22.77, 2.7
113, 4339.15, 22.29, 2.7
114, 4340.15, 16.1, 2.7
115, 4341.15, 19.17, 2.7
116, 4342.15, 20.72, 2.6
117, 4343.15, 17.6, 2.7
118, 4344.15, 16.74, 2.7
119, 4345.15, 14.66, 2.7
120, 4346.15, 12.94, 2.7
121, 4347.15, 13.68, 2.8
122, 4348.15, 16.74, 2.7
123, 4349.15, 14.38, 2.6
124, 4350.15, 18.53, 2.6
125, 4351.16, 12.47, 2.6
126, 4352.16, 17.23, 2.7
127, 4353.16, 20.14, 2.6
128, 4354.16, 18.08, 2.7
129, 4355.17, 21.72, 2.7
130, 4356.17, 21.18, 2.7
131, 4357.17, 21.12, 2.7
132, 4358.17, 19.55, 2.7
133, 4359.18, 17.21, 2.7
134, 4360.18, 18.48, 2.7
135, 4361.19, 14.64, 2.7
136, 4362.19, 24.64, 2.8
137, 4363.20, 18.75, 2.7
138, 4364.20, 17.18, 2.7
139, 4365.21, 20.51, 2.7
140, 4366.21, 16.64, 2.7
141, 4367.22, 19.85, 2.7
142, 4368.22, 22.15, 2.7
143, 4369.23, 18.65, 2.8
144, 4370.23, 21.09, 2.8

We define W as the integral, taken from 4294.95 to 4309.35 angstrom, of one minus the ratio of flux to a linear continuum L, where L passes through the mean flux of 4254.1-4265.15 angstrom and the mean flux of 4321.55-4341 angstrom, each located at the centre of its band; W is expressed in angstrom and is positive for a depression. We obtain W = 1.3 angstrom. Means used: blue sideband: 19.6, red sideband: 17.5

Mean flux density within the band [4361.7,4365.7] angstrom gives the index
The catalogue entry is 20.2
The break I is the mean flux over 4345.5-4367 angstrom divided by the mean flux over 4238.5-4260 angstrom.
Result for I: 1.0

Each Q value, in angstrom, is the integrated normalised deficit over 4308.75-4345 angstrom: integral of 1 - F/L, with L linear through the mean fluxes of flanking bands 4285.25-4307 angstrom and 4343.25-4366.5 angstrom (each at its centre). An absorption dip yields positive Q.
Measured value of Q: -0.2 angstrom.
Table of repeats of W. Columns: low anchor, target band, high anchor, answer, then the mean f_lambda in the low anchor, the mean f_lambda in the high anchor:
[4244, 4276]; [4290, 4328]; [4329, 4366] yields 2.7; 19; 17.8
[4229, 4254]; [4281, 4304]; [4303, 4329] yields 0.4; 18.4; 17.3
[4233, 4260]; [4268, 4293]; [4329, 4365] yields 0.4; 18.7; 17.8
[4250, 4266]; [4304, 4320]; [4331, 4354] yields 0.8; 19.5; 17.1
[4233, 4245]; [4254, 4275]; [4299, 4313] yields -2.0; 18.5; 16.3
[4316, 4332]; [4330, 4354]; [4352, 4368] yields 1.7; 17.7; 19.3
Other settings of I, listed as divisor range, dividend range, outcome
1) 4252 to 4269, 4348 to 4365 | 0.95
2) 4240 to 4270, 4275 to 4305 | 0.94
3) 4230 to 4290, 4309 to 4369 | 0.94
